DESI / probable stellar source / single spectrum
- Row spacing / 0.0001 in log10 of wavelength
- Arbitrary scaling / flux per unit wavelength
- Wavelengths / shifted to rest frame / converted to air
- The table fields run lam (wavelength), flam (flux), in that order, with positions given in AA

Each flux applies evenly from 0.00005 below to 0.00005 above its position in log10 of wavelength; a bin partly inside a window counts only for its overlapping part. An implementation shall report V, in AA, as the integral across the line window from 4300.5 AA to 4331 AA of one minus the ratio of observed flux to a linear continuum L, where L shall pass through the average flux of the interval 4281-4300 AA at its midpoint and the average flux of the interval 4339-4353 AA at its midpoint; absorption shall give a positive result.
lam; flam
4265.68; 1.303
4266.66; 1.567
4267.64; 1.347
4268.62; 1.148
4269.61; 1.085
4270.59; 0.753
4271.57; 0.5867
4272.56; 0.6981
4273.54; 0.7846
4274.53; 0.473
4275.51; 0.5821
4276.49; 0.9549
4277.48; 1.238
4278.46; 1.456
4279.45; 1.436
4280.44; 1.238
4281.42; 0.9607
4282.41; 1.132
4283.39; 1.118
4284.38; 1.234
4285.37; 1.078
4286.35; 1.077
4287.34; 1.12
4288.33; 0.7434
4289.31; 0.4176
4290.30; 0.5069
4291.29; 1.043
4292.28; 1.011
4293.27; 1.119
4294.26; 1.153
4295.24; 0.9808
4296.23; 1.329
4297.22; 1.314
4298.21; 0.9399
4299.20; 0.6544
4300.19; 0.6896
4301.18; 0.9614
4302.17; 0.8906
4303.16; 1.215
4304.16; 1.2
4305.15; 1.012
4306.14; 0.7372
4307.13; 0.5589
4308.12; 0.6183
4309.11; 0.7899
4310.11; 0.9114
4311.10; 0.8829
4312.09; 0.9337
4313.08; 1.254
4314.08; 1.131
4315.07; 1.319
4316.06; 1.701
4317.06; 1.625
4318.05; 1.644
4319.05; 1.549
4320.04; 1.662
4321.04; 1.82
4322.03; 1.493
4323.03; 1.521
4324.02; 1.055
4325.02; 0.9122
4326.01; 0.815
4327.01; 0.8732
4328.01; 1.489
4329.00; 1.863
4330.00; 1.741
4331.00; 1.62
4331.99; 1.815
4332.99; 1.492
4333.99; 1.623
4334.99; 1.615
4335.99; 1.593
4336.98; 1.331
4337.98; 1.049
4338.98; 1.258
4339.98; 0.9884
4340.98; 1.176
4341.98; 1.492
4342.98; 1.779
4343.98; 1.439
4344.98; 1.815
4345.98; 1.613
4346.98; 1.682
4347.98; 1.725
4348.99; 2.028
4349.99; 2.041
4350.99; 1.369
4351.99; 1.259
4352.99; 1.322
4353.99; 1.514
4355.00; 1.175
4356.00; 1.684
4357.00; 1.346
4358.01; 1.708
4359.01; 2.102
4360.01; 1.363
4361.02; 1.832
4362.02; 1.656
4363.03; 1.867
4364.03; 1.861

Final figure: 1.1 AA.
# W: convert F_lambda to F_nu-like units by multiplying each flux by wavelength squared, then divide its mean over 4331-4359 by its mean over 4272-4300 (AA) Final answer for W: 1.59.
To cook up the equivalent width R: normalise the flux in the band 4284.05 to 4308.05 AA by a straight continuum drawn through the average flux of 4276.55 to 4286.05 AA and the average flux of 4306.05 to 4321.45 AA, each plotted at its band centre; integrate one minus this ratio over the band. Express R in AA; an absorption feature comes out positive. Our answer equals 5.0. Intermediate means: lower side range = 1.2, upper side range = 1.2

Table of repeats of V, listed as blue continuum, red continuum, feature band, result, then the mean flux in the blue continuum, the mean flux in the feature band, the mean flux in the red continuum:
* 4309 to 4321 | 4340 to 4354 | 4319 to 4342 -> 0.52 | 1.32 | 1.41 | 1.57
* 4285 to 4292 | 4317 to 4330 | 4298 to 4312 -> 3.17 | 0.856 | 0.862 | 1.41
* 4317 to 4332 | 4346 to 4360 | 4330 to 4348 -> 0.27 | 1.45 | 1.51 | 1.6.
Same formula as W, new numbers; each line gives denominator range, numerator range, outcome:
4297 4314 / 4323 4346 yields 1.56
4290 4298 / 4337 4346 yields 1.33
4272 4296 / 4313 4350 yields 1.54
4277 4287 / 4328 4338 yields 1.37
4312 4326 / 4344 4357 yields 1.15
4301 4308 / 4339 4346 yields 1.60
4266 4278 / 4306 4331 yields 1.36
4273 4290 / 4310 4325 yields 1.39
